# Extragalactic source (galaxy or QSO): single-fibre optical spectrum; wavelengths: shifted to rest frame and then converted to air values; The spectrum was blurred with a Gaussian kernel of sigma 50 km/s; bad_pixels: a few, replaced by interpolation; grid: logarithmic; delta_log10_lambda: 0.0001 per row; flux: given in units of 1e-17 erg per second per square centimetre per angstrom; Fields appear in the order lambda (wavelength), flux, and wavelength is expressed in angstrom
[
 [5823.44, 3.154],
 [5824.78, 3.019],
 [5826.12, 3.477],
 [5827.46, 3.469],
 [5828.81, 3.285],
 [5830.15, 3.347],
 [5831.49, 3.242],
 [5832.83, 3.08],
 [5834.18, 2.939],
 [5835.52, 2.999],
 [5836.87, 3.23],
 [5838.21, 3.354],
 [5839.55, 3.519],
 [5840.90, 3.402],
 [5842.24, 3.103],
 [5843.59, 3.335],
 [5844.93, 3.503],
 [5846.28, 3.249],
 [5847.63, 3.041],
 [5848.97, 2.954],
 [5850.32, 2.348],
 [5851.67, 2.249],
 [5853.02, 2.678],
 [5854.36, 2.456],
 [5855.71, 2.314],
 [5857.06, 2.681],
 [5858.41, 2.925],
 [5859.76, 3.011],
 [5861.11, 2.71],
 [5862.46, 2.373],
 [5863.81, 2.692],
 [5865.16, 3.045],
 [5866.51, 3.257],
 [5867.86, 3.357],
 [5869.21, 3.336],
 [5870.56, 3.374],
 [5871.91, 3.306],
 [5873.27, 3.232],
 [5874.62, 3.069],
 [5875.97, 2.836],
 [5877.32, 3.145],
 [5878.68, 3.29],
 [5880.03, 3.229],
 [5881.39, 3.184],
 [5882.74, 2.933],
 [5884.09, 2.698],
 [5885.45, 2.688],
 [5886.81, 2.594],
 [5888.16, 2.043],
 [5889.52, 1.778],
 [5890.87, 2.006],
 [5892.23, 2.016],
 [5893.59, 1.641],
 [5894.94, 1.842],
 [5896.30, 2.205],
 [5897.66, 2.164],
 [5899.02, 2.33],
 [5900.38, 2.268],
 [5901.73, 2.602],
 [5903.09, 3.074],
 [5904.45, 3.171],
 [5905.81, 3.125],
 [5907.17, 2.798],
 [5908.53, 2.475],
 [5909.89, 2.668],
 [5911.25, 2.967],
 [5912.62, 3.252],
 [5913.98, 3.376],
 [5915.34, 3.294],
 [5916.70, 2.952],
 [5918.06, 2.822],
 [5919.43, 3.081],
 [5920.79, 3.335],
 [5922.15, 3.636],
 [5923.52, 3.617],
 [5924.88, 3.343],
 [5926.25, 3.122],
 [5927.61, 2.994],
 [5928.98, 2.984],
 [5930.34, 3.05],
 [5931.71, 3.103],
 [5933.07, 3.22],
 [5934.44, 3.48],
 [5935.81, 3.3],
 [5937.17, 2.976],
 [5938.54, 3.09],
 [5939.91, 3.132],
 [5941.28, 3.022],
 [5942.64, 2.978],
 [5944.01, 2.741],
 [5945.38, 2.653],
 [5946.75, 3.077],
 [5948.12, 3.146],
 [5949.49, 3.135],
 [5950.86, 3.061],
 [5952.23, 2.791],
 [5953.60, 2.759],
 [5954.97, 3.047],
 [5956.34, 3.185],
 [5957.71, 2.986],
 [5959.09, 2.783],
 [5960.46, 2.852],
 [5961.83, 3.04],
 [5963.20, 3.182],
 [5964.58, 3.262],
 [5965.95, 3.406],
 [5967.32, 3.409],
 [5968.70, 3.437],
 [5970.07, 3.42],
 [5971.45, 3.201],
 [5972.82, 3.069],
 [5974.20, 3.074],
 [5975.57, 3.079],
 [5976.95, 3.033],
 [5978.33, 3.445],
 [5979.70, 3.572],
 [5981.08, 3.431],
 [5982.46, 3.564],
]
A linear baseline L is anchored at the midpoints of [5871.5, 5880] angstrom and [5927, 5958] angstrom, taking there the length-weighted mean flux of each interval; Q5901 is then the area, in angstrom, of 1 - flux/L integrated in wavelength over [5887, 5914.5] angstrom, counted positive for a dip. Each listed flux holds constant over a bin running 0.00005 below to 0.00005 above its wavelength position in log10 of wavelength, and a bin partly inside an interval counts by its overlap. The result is 5.5 angstrom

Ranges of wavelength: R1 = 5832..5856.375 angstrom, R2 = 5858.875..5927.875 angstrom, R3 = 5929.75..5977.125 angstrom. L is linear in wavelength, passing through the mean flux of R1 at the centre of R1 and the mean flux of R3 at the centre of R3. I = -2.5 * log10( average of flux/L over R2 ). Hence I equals 0.07 mag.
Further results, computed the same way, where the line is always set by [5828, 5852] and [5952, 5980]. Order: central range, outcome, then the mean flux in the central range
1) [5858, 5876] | 0.032 mag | 3.05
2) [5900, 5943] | 0.022 mag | 3.08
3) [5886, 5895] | 0.484 mag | 2.01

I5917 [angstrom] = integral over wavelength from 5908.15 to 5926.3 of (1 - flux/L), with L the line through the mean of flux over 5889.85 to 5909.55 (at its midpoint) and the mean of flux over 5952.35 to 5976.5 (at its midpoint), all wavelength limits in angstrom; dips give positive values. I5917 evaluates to -3.8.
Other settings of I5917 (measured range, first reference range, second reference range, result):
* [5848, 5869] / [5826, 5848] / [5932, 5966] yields 3.05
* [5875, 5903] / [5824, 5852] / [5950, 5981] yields 5.87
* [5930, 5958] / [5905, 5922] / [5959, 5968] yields 0.58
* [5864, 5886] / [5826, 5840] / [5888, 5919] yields -2.06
